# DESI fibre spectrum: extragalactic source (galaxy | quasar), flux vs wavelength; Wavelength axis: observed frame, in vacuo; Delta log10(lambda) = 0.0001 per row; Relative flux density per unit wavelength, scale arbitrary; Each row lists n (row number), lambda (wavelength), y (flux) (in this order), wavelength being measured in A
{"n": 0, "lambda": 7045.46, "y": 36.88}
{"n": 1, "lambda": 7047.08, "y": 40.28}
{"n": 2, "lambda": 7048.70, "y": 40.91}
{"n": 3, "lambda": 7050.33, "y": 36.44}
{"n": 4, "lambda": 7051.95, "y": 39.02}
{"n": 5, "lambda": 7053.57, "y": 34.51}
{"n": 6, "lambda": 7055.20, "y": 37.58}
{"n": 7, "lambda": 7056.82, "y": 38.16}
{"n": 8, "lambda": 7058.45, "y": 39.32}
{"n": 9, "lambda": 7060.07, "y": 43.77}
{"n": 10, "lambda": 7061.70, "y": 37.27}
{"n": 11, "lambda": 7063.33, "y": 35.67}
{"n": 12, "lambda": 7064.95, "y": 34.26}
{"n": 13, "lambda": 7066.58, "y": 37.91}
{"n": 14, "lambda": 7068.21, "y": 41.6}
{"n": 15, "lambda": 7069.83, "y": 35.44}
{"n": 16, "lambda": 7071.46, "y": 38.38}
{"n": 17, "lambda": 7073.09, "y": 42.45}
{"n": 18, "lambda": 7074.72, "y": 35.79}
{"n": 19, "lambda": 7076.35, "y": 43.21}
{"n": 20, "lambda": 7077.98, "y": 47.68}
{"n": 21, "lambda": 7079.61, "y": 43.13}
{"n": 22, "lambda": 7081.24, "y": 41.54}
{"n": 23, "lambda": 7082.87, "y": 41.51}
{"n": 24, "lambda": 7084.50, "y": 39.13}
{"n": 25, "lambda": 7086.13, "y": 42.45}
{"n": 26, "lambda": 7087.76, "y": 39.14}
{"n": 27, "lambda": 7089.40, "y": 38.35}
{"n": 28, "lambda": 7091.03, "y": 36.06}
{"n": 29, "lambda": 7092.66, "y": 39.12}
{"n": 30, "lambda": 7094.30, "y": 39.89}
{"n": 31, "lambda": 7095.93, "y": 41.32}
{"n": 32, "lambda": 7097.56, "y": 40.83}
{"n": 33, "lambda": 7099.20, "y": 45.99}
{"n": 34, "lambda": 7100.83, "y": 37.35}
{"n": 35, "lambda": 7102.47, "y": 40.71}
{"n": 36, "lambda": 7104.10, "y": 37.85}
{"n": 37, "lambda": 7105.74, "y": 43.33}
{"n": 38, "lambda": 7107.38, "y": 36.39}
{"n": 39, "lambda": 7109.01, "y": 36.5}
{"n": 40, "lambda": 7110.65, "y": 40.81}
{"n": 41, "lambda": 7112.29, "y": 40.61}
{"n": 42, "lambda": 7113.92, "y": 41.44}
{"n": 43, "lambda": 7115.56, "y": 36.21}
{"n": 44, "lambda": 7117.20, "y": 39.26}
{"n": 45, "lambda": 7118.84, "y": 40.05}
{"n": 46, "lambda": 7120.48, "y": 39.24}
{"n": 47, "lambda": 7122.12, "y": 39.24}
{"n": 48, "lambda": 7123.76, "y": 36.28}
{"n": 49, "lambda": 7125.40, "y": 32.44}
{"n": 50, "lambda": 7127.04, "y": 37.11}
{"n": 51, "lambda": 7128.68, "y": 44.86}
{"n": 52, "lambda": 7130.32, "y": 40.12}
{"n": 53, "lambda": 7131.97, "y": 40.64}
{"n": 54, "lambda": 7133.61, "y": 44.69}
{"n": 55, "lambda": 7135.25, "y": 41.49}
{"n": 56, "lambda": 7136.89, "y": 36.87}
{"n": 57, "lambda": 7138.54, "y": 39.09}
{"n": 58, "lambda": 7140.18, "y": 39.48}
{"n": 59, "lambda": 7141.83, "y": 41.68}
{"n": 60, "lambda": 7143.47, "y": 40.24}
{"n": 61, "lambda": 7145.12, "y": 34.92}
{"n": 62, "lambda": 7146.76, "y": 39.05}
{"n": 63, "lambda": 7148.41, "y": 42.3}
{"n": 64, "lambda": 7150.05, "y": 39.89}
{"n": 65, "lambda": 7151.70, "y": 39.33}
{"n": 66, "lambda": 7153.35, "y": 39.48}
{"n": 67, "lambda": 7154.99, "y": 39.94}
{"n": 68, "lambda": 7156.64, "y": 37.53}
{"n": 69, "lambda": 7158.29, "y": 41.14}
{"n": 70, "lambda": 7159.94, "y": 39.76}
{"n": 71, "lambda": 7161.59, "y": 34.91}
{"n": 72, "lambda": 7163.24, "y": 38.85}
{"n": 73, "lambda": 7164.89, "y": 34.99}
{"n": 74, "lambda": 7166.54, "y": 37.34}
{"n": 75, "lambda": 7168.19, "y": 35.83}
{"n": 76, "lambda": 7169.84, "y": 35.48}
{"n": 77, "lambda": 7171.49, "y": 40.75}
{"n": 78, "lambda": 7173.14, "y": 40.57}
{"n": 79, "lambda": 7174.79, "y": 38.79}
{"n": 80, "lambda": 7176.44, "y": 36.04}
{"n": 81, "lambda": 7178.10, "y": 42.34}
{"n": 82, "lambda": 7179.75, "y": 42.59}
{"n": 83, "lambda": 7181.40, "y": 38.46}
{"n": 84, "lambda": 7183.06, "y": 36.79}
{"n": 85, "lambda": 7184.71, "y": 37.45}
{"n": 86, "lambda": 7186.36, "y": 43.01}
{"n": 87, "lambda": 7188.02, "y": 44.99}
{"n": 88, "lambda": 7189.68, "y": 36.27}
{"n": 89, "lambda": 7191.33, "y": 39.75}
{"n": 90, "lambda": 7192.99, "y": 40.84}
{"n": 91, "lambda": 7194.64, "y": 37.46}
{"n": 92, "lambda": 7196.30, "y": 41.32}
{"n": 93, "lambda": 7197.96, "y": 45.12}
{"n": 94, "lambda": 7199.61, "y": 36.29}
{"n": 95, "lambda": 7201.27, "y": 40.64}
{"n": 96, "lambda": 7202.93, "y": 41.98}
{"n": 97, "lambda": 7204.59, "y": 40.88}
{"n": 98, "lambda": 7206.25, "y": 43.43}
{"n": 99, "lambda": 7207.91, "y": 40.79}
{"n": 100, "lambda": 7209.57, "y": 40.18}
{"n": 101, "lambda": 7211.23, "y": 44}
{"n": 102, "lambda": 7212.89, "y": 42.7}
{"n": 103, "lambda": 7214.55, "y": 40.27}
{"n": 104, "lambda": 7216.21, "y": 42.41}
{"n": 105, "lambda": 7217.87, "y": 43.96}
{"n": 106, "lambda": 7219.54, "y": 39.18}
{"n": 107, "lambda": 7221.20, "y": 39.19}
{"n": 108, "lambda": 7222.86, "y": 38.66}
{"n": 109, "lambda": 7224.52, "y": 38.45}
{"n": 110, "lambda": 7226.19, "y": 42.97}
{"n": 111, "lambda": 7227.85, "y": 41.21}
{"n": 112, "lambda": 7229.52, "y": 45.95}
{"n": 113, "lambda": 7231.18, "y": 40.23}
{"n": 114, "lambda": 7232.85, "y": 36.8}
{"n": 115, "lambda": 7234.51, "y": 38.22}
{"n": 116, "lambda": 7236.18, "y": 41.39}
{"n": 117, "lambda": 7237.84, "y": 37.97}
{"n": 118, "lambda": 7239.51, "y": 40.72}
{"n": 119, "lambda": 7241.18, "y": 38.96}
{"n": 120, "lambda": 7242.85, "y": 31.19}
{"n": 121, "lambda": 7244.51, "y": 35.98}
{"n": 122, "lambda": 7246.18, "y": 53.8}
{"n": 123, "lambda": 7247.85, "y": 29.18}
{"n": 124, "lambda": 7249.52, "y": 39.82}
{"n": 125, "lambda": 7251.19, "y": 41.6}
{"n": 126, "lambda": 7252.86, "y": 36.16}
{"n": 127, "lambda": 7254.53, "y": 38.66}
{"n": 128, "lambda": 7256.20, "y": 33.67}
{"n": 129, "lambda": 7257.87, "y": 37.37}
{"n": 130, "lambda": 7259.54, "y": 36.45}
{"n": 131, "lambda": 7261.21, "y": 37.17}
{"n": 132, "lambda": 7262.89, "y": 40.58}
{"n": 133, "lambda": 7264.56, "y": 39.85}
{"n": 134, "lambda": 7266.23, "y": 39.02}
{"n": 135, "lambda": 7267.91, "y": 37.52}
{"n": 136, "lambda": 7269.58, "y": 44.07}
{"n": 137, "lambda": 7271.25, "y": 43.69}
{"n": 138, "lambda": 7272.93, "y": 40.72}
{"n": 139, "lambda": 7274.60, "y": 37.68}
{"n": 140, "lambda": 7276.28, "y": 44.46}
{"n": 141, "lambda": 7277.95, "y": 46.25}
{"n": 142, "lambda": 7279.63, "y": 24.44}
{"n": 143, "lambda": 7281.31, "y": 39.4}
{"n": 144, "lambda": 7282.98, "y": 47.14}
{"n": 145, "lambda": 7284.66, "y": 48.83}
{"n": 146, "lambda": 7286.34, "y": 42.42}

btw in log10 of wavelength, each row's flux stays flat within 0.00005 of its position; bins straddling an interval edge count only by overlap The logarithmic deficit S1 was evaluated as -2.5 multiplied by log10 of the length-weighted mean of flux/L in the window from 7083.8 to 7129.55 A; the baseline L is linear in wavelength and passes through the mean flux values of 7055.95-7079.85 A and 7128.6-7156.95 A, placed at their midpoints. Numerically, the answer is 0.011 mag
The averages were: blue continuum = 39.5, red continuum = 40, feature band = 39.4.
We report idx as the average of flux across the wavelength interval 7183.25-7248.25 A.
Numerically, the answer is 40.4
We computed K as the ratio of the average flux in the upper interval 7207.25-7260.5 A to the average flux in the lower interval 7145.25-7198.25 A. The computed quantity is 1.0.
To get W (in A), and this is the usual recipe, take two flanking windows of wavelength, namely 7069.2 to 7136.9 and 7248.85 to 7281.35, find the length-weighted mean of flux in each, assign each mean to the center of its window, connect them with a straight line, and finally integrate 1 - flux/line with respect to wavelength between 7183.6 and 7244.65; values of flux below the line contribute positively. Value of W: -1.70 A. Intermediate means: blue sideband 39.9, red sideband 38.9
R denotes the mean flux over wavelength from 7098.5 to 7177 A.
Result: 39.1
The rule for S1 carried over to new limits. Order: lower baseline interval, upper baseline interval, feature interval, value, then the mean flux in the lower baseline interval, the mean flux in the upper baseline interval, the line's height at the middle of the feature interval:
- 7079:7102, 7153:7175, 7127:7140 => -0.045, 40.4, 38.2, 39.1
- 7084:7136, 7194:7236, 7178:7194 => 0.011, 39.7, 40.9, 40.6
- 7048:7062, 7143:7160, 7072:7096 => -0.051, 38.6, 39.4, 38.8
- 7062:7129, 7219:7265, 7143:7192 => 0.008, 39.5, 39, 39.2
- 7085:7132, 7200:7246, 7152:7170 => 0.056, 39.4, 40.5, 39.9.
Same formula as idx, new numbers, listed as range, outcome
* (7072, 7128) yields 39.8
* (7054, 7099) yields 39.7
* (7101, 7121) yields 39.3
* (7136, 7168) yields 38.7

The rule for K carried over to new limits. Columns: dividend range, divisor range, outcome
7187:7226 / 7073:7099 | 1.00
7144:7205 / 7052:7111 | 0.99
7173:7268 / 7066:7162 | 1.00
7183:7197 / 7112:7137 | 1.01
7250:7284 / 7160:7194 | 1.01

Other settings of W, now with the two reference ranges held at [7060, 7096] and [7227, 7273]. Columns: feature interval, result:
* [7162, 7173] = 0.6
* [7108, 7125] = 0.3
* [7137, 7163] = 0.2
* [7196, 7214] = -1.0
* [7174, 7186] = 0.1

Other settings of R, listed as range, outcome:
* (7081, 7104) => 40.1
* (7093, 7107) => 40.7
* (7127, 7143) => 40.8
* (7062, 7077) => 38.2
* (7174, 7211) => 40.3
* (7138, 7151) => 39.6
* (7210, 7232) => 41.5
